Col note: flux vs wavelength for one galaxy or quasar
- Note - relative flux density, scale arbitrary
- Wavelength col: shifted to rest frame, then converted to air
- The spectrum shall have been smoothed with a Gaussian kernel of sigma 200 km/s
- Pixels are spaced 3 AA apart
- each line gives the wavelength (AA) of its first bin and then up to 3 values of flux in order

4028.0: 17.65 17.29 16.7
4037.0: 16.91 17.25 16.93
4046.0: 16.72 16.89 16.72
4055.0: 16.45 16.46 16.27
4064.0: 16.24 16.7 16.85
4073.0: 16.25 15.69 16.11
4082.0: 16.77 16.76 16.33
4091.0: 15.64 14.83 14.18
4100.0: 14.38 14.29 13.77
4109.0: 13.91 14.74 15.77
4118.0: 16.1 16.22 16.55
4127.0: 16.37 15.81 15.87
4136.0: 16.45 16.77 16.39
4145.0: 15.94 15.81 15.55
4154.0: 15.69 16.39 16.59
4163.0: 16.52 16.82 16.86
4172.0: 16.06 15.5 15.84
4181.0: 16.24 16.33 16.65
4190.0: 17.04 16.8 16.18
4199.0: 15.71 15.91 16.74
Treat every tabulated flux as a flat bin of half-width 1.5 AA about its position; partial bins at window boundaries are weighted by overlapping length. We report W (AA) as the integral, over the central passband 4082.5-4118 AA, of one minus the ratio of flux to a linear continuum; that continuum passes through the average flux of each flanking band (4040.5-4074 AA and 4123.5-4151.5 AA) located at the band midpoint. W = 2.84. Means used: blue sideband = 16.6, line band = 15.1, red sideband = 16.2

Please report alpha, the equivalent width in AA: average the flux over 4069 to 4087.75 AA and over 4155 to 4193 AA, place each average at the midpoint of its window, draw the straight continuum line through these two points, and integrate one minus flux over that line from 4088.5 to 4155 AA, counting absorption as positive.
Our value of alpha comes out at 3.6 AA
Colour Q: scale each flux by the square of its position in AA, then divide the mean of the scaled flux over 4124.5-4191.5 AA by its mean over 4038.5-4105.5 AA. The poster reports 1.05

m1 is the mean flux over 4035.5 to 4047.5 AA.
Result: 17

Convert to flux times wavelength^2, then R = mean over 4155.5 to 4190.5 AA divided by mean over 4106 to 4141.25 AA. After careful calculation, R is 1.06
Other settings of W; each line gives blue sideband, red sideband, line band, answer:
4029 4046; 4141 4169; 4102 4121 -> 1.9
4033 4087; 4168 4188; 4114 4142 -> 0.2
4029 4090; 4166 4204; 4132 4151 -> 0.3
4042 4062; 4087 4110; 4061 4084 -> -0.9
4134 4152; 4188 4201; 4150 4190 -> 0.1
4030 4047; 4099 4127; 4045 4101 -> 0.0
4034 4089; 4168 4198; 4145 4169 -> 0.2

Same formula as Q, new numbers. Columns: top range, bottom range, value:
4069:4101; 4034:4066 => 0.96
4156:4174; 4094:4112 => 1.20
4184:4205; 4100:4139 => 1.10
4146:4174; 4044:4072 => 1.03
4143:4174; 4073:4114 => 1.10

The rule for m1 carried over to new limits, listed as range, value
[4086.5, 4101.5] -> 15.1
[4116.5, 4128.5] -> 16.3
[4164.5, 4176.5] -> 16.3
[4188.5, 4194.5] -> 16.9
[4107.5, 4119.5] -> 15.1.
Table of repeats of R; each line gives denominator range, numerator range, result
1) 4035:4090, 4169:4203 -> 1.04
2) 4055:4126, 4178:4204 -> 1.09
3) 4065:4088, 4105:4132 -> 0.96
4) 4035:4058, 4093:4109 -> 0.87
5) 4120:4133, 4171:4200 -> 1.03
